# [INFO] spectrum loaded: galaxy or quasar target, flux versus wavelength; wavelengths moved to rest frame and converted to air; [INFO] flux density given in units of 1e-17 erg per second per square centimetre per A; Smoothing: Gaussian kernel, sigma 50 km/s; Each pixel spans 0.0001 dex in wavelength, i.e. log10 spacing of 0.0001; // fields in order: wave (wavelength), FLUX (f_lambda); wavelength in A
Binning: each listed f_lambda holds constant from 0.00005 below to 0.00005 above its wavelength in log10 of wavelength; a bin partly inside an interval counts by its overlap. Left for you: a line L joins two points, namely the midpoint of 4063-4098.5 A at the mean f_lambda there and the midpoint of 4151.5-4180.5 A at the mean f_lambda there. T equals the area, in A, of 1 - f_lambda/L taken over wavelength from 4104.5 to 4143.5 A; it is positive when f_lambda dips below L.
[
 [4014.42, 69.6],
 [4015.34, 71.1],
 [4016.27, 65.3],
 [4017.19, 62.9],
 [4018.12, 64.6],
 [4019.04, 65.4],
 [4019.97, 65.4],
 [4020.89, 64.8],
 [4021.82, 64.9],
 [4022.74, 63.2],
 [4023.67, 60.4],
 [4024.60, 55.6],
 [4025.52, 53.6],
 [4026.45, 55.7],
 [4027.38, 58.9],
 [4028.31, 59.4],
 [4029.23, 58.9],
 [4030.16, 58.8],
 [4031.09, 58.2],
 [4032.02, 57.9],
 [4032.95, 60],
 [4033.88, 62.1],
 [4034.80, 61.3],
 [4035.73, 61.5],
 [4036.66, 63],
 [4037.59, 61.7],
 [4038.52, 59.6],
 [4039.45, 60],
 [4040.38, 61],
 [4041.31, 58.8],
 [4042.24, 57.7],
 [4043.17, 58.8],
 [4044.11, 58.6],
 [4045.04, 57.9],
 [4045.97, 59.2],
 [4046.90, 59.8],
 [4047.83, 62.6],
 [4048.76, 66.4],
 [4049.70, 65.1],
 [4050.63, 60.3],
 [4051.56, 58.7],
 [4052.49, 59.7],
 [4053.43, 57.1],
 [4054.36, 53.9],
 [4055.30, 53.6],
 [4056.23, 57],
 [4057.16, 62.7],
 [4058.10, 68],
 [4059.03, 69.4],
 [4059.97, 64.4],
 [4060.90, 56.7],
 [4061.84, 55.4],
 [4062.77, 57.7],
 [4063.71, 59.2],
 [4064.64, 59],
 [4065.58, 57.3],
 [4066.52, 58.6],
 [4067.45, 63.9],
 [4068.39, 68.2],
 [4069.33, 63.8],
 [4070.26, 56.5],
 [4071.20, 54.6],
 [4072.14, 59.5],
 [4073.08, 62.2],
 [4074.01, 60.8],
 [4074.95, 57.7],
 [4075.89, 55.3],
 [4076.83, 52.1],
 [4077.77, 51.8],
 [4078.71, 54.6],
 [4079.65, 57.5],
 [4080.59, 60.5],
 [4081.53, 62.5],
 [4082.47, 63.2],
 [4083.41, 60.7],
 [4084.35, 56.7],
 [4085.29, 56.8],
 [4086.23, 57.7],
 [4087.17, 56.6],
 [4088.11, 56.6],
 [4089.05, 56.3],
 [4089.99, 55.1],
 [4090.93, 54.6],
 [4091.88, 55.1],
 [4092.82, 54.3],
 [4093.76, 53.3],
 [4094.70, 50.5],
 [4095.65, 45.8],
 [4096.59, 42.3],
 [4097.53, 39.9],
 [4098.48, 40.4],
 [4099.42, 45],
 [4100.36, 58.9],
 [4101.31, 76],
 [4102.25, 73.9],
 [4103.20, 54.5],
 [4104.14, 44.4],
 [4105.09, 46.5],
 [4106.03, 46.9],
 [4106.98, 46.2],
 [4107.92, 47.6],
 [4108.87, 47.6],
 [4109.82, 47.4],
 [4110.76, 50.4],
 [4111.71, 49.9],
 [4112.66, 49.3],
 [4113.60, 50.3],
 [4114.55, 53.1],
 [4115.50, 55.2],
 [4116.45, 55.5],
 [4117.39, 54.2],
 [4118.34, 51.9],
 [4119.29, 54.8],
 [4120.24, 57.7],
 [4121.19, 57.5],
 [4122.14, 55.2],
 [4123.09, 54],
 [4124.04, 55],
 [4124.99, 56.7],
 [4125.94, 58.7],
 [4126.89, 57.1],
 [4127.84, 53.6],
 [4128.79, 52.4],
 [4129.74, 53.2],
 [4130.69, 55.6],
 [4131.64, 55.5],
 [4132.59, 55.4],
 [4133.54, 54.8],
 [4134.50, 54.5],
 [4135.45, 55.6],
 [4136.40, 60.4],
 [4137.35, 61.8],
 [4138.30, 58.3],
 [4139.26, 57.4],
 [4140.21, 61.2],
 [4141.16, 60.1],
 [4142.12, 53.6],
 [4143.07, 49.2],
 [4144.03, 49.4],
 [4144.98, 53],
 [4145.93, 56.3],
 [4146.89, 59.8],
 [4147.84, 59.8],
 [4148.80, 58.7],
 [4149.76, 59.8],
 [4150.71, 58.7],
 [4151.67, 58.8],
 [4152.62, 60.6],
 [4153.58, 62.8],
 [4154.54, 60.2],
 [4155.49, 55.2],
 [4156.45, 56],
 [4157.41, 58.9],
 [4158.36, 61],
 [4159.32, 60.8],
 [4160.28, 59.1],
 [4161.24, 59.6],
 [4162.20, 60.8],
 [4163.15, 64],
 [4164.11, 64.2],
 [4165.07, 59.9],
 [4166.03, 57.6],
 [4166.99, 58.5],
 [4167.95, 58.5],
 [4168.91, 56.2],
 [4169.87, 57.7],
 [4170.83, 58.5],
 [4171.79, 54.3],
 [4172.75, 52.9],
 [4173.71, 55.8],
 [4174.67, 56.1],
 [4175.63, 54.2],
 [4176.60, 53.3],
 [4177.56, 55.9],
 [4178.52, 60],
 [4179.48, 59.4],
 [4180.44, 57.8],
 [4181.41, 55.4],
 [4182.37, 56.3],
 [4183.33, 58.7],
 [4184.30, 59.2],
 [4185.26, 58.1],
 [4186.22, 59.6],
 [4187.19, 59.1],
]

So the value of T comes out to 2.3 A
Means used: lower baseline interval 56.3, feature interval 53.9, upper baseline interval 58.4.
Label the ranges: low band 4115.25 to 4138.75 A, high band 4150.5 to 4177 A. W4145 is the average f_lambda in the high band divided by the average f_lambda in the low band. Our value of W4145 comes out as 1.05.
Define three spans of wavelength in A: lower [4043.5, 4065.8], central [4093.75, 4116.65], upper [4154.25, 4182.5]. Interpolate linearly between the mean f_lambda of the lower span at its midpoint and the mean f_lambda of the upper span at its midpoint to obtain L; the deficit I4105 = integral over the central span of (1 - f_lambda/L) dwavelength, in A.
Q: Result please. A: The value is 3.2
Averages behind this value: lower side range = 60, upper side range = 57.9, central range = 50.7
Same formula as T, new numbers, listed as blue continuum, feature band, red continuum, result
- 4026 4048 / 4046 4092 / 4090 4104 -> -2.4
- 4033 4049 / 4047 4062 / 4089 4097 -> -0.7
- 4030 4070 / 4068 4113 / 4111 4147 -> 2.5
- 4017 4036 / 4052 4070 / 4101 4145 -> -0.6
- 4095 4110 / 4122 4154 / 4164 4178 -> -1.8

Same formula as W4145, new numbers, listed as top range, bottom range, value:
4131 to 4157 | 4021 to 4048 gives 0.96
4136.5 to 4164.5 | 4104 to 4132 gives 1.12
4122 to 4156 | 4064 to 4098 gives 1.01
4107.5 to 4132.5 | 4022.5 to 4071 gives 0.89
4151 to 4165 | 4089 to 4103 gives 1.13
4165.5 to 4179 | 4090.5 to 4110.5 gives 1.11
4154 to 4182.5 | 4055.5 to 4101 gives 1.02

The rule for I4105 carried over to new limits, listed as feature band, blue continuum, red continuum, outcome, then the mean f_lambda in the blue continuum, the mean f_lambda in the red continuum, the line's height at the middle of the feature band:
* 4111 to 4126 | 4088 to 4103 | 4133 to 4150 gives 0.3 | 53.6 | 56.8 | 55.2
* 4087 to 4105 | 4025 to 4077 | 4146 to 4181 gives 1.8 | 59.7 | 58.4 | 59.2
